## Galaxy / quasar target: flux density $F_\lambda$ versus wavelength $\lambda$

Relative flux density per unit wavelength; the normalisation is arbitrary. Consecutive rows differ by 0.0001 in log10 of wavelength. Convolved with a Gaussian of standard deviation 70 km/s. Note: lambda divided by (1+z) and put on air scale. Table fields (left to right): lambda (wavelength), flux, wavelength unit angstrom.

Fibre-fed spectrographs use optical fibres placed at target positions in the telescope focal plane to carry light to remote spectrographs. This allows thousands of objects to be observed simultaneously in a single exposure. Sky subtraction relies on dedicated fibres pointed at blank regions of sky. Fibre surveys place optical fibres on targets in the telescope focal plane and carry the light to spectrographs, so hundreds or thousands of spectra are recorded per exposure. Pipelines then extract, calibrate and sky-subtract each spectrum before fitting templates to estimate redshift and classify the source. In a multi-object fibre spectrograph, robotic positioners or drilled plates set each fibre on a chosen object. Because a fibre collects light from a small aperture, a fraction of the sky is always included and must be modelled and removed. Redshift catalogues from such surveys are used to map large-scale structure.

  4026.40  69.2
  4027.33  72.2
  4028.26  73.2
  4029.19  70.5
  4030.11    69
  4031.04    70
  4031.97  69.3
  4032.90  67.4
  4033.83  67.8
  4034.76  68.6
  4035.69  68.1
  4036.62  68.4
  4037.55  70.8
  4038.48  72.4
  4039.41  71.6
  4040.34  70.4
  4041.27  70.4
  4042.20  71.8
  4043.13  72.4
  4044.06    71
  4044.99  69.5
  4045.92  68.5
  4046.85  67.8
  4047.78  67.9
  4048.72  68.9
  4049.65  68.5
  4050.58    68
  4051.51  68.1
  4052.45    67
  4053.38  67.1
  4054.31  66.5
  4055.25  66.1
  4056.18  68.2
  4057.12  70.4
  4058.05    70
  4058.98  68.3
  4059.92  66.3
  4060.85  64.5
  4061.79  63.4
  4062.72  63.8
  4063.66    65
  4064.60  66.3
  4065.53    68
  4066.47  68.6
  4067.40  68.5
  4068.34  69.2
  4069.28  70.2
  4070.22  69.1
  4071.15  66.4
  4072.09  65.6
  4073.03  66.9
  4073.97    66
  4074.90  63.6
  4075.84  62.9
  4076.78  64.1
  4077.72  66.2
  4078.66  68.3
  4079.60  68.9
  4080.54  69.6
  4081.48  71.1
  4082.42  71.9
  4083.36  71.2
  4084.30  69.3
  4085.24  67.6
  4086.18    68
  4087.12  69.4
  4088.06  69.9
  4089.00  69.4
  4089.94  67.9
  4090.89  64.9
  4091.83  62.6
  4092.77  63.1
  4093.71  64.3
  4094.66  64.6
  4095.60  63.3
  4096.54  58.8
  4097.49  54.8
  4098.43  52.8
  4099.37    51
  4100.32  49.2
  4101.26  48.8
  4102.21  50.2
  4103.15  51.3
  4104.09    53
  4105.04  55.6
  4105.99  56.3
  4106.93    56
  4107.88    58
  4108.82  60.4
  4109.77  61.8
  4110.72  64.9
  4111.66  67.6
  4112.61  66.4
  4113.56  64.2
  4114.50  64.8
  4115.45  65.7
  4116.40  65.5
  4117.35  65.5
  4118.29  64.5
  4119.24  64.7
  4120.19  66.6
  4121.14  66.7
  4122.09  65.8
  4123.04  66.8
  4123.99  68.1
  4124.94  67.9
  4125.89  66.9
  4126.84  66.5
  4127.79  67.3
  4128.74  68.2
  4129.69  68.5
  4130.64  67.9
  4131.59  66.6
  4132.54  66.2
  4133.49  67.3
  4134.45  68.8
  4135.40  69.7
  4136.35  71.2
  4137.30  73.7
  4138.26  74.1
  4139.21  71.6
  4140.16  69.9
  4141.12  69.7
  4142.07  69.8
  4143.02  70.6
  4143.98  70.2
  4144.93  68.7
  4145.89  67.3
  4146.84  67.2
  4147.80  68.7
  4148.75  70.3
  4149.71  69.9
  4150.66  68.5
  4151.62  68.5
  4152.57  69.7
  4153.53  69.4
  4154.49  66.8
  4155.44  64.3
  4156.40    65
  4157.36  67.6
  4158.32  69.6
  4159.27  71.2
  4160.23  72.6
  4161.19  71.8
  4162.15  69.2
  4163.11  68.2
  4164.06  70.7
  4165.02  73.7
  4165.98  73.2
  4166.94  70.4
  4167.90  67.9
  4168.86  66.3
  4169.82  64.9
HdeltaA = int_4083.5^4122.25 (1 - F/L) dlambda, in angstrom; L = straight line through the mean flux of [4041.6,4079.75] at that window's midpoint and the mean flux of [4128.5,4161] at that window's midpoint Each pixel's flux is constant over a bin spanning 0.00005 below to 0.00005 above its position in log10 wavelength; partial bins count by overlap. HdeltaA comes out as 3.7 angstrom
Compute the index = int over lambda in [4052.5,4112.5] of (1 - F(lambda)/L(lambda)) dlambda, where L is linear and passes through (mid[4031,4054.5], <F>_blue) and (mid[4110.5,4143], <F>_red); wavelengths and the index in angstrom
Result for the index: 3.9 angstrom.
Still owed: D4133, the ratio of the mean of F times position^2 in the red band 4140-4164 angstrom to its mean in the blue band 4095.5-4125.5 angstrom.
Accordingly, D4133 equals 1.16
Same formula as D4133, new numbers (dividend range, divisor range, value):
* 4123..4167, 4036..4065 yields 1.06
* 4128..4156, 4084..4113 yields 1.16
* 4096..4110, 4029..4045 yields 0.80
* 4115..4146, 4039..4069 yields 1.04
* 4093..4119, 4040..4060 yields 0.89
